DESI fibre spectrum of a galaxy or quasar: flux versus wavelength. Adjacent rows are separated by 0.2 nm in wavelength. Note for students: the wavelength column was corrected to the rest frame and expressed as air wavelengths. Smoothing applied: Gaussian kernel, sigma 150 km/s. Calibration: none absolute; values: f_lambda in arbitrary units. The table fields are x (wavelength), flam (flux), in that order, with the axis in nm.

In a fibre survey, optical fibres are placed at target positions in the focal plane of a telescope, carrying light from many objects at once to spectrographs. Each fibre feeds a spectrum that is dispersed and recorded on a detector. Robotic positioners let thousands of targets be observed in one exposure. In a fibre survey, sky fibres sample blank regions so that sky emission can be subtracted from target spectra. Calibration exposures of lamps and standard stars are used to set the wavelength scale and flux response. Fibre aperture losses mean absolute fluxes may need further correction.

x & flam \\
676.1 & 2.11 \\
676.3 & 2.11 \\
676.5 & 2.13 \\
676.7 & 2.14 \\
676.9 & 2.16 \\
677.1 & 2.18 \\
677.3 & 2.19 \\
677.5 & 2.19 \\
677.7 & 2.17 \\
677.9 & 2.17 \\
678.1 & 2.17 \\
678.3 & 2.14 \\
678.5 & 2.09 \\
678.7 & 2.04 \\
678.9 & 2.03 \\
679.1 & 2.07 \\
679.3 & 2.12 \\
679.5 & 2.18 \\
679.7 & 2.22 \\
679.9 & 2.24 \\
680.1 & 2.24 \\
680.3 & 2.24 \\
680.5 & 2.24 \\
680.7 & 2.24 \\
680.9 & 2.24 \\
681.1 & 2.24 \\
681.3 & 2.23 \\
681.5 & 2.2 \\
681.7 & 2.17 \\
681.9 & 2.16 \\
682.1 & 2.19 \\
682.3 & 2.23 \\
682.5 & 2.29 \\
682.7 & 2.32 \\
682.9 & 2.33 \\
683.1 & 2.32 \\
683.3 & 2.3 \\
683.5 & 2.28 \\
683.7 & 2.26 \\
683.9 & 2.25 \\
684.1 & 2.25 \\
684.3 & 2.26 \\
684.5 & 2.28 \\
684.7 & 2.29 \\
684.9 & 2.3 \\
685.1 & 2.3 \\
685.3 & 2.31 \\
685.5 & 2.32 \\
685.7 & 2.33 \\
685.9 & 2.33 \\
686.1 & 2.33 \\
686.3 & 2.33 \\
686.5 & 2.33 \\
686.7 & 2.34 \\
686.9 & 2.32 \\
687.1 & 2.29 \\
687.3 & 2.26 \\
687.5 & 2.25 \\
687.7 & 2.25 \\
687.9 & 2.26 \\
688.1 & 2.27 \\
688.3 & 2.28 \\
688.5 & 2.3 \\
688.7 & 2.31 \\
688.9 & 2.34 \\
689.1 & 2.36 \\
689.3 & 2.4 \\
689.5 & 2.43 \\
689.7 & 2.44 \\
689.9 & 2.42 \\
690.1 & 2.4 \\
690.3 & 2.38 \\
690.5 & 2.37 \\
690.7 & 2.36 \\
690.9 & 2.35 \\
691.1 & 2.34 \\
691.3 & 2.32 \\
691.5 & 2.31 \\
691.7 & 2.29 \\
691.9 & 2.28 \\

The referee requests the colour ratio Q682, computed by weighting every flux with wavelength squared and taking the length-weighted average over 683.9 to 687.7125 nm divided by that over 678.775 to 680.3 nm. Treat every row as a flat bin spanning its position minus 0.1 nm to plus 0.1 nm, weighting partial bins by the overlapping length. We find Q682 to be 1.1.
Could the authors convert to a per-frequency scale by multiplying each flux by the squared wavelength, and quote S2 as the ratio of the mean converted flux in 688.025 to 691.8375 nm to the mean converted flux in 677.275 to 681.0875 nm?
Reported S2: 1.12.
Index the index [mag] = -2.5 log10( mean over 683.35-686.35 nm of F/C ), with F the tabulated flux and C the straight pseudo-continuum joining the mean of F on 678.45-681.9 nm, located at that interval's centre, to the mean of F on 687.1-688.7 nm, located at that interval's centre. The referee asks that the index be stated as -0.03 mag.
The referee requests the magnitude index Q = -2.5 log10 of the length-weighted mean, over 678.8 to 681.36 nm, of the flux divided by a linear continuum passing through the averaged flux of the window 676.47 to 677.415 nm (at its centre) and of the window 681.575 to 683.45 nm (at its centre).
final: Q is 0.01 mag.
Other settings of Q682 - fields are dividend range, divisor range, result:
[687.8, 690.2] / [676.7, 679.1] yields 1.14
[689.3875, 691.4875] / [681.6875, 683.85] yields 1.07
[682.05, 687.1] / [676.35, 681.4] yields 1.08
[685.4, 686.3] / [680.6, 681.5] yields 1.06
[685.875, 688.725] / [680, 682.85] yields 1.05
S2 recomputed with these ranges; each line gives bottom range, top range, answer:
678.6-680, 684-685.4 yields 1.09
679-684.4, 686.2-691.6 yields 1.07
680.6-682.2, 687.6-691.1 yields 1.09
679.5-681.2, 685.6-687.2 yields 1.06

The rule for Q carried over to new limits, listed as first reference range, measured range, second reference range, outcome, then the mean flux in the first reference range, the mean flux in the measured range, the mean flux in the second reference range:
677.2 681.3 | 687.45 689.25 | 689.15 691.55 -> 0.02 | 2.17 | 2.3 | 2.38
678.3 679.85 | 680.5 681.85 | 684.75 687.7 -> -0.02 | 2.11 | 2.22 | 2.31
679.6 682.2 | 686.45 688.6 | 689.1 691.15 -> 0.03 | 2.22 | 2.29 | 2.39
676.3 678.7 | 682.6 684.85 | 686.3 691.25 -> -0.02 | 2.15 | 2.29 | 2.34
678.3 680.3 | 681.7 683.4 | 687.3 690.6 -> -0.03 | 2.14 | 2.26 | 2.34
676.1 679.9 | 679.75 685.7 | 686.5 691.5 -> -0.02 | 2.14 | 2.26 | 2.33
